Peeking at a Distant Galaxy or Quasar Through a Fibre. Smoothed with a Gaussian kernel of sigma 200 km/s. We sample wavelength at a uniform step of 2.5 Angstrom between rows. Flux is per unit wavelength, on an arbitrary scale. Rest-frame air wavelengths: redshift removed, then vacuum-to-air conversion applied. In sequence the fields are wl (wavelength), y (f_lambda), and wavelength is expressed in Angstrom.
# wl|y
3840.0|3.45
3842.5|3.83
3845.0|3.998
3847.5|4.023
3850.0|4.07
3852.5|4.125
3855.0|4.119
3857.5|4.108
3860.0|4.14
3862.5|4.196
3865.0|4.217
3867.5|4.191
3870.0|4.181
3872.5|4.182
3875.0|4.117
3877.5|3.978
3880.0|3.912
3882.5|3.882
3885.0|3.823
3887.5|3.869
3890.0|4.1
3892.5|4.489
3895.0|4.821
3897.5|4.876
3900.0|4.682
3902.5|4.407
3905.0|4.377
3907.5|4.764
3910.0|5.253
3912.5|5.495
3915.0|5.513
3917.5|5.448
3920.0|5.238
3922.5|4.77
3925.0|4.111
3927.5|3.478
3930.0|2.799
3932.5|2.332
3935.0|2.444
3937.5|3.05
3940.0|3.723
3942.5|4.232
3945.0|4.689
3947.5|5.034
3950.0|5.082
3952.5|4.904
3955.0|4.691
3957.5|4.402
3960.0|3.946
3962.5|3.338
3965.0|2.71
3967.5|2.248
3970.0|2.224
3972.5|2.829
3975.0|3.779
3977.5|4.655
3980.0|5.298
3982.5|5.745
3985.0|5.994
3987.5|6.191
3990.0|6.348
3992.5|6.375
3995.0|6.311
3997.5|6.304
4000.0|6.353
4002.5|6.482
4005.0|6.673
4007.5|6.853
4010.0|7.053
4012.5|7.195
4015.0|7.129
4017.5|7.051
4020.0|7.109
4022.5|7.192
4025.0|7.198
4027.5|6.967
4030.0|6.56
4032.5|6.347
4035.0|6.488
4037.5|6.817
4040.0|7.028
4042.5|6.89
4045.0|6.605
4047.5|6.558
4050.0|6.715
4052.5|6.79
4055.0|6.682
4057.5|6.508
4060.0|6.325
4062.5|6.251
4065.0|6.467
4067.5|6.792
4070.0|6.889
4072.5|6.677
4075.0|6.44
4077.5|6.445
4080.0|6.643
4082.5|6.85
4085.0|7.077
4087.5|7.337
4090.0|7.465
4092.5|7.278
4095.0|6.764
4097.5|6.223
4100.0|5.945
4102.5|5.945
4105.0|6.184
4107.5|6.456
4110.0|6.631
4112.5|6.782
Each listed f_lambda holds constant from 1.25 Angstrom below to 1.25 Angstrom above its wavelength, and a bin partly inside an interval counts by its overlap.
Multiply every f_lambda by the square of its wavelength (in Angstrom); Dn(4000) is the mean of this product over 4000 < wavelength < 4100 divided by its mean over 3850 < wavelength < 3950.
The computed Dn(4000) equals 1.72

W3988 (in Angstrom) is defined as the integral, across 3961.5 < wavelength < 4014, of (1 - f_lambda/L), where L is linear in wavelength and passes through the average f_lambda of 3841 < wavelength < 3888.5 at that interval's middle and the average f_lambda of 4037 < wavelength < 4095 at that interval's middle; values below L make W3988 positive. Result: 4.2 Angstrom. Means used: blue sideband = 4.05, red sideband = 6.76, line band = 5.3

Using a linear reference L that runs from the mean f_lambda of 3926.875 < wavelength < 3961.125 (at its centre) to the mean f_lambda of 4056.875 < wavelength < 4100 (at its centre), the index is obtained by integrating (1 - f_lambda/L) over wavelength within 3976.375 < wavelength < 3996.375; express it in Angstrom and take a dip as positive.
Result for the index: -4.43 Angstrom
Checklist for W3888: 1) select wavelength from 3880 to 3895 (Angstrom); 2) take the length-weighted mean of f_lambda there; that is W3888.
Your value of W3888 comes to 4.09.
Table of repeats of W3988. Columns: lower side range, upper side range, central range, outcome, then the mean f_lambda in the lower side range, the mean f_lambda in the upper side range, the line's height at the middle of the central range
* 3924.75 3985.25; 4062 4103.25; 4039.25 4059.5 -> -2.5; 3.87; 6.69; 5.96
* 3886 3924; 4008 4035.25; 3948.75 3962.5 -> 3.0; 4.8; 6.95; 5.73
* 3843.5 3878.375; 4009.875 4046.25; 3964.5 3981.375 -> 7.2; 4.12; 6.9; 5.98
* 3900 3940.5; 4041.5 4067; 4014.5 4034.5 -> -2.9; 4.22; 6.58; 6.06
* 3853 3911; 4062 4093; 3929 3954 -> 6.1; 4.28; 6.82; 5.06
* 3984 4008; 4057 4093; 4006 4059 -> -2.4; 6.38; 6.76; 6.55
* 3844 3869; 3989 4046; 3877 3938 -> 8.3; 4.12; 6.76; 4.96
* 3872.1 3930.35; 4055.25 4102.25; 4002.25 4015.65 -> -2.6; 4.46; 6.67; 5.8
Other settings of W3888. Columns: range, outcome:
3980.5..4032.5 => 6.63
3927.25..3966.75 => 3.79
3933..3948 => 3.73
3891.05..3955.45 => 4.41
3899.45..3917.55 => 4.97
